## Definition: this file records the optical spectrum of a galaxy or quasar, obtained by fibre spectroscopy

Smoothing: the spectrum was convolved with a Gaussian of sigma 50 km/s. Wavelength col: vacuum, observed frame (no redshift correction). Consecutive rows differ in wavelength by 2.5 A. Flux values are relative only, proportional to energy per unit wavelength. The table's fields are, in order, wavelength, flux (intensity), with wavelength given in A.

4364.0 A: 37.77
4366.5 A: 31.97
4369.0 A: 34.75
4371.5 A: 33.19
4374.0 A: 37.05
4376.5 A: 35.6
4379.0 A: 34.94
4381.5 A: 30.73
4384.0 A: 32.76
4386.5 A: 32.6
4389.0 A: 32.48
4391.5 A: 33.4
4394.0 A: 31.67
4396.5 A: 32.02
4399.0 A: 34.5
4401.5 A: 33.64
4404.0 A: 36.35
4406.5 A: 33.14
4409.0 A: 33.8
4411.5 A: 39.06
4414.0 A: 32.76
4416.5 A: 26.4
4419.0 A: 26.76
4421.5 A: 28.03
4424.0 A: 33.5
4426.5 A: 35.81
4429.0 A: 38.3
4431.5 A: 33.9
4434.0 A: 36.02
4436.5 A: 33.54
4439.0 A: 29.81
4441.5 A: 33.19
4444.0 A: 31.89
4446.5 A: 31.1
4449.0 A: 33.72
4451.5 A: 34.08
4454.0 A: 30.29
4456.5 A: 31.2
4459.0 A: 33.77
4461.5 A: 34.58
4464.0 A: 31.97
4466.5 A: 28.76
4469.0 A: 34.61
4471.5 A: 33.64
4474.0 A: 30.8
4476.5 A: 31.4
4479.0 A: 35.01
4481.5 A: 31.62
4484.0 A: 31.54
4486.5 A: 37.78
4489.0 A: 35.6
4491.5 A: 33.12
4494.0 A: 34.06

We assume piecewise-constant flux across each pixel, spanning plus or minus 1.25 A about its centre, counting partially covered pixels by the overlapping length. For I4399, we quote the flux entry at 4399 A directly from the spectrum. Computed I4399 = 34.5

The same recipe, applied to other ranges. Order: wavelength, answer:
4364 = 37.77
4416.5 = 26.4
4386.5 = 32.6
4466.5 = 28.76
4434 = 36.02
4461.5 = 34.58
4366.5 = 31.97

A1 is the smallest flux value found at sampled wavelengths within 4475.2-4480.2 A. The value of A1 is 31.4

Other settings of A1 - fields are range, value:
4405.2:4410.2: 33.14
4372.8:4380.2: 34.94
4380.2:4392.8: 30.73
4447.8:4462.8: 30.29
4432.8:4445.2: 29.81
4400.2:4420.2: 26.4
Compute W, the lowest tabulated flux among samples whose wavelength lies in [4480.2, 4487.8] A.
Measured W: 31.54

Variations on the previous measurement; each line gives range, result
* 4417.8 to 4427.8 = 26.76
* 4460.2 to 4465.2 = 31.97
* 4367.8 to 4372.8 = 33.19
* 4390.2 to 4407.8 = 31.67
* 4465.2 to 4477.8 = 28.76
